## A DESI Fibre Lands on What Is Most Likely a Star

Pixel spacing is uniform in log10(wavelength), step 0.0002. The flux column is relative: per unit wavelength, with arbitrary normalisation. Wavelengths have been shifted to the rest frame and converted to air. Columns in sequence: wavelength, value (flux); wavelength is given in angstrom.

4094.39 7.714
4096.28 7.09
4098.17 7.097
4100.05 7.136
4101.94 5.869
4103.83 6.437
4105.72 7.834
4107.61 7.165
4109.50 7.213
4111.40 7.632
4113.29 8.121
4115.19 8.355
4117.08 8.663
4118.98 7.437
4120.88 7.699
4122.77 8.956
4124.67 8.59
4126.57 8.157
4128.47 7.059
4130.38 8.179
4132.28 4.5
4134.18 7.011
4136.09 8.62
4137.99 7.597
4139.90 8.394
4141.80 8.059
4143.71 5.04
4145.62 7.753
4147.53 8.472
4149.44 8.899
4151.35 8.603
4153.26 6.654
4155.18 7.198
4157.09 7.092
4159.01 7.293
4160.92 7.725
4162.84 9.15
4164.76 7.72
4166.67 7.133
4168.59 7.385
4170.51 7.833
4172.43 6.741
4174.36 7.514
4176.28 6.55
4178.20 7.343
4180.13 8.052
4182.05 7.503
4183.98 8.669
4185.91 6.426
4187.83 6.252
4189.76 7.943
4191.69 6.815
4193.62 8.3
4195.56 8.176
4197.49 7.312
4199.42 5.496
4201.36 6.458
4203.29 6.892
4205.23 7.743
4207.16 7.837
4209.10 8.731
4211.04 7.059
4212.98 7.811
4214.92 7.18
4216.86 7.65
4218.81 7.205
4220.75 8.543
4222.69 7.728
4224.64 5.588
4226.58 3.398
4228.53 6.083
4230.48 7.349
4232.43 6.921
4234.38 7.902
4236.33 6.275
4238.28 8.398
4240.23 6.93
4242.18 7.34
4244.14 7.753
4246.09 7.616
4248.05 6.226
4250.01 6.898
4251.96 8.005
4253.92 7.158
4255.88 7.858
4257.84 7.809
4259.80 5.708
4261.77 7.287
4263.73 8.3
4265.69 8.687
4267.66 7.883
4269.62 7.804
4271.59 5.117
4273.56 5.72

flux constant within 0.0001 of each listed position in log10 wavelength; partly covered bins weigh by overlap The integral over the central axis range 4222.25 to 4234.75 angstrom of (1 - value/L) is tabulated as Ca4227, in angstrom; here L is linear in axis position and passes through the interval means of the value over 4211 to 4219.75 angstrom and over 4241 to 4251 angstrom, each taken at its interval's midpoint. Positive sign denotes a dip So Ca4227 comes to 1.7 angstrom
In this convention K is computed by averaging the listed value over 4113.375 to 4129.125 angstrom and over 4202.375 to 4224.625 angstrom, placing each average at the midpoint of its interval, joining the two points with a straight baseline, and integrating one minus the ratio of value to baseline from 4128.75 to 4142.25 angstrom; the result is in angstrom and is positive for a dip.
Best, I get 1.02 angstrom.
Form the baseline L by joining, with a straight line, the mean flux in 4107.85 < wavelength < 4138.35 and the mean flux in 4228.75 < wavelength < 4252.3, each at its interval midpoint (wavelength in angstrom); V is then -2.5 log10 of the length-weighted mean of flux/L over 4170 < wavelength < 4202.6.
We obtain 0.03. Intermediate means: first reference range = 7.73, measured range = 7.25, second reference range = 7.24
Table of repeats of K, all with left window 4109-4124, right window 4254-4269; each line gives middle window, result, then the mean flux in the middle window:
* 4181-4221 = 1.99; 7.41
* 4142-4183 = 2.03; 7.52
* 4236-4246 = 0.32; 7.44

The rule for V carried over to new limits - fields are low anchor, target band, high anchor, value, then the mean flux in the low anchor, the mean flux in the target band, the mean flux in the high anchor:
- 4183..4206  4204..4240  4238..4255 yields 0.01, 7.2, 7.18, 7.33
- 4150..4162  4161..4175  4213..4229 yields -0.04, 7.49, 7.64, 6.76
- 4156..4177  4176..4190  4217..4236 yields -0.01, 7.48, 7.35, 6.77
